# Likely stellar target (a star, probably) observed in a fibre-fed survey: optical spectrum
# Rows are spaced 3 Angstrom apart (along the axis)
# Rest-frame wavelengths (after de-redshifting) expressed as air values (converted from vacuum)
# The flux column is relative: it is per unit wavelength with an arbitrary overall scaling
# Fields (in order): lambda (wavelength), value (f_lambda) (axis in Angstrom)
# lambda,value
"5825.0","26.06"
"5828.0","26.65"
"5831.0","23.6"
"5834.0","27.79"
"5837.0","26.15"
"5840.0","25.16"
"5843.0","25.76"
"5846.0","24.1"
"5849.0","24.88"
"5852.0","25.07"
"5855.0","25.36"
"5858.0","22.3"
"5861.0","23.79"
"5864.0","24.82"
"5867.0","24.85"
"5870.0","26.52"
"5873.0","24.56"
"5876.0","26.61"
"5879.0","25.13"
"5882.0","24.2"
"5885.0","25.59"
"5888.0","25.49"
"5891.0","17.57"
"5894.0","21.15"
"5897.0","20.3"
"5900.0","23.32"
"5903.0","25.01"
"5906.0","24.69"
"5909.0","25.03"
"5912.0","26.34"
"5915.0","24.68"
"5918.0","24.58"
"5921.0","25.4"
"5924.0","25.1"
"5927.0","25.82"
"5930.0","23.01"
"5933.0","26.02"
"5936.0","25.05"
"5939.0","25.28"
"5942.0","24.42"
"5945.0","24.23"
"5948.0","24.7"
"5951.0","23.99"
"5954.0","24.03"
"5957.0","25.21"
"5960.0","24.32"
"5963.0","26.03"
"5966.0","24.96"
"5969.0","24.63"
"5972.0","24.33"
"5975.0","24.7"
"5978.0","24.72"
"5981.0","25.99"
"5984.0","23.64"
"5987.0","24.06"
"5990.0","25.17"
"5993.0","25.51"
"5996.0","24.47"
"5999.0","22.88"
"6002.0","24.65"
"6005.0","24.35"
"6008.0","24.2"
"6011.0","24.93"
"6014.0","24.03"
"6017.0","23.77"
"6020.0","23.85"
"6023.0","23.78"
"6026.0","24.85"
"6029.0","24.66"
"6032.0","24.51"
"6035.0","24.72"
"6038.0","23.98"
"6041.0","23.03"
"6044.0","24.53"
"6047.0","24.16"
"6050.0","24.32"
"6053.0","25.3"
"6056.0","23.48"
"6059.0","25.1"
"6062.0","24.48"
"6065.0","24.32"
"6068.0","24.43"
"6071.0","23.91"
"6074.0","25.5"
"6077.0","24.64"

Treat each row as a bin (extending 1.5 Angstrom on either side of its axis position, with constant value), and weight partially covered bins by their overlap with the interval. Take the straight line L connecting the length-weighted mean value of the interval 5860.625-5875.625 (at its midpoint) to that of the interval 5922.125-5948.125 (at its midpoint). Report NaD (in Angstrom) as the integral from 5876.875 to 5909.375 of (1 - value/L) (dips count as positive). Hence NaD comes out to 2.1 Angstrom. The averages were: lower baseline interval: 25.1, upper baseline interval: 24.9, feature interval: 23.4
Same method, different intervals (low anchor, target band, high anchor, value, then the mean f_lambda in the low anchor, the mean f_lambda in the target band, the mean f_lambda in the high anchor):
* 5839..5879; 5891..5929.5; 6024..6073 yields 1.2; 24.9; 24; 24.4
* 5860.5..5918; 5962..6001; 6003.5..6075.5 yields -0.6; 24.2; 24.7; 24.3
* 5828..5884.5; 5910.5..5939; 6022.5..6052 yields -0.4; 25.1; 25.1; 24.3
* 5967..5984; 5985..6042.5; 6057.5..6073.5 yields 0.9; 24.8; 24.3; 24.5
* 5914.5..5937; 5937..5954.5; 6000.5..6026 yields 0.2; 25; 24.5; 24.2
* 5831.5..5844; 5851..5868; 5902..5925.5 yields 0.9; 26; 24.3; 25.1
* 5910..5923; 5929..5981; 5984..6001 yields 0.1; 25.2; 24.7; 24.4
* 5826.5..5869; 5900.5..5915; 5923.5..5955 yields -0.2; 25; 25.1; 24.7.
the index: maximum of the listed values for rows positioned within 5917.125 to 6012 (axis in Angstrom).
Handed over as 26.03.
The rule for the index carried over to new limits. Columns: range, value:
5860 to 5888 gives 26.61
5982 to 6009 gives 25.51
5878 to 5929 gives 26.34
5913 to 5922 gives 25.4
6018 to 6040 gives 24.85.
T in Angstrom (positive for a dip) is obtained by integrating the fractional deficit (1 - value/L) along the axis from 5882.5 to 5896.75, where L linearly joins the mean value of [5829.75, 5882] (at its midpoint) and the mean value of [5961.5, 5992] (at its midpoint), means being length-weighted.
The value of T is 1.5 Angstrom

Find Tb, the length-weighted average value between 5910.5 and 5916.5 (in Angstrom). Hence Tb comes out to 25.5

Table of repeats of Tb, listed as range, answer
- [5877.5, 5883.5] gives 24.7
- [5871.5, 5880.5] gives 25.4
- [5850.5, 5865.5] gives 24.3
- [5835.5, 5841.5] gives 25.7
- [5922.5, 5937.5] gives 25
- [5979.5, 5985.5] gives 24.8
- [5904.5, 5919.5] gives 25.1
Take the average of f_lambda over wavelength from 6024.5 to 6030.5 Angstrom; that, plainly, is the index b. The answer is 24.8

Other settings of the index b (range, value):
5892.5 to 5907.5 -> 22.9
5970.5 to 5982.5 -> 24.9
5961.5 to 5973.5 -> 25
